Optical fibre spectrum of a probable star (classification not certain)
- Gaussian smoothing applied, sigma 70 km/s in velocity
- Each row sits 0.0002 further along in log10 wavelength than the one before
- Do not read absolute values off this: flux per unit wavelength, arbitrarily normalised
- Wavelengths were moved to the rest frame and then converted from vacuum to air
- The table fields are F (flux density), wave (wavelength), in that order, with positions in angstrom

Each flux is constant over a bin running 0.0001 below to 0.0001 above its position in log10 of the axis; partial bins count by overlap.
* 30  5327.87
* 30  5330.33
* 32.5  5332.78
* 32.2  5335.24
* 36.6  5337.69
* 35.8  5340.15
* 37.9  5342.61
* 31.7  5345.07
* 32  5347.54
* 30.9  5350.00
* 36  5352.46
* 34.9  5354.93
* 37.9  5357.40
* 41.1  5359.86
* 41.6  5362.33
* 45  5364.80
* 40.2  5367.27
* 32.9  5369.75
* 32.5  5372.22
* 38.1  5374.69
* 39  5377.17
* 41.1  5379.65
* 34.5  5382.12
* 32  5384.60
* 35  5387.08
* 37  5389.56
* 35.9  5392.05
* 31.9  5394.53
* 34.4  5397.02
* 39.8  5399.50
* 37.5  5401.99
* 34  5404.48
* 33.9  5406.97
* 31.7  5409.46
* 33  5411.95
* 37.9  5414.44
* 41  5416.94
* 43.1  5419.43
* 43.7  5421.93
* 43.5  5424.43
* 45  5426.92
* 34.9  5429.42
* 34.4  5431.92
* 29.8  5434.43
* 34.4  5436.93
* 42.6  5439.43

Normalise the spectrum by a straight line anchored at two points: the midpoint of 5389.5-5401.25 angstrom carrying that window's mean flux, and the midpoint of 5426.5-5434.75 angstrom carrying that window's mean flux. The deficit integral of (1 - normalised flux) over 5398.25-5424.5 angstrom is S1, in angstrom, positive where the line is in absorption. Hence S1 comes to -1.5 angstrom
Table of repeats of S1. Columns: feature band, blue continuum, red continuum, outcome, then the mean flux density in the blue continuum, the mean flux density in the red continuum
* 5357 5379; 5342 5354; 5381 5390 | -3.1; 33.5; 34.4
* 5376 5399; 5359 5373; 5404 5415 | 0.5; 39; 33.9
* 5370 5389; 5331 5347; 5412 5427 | 1.0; 34.2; 41.4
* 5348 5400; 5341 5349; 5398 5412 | -3.3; 33.9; 35.1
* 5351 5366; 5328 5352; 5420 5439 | -2.2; 33.2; 38.3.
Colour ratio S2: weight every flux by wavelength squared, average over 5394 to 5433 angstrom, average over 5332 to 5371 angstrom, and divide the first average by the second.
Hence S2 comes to 1.06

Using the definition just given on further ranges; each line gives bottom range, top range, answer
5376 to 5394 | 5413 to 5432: 1.14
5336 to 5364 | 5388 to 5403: 1.01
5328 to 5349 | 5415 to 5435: 1.23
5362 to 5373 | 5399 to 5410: 0.93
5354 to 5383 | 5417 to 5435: 1.06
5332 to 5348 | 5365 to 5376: 1.09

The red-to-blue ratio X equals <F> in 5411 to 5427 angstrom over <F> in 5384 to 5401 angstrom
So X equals 1.16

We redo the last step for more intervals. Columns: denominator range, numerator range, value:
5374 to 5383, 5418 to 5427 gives 1.14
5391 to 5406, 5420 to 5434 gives 1.12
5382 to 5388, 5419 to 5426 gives 1.29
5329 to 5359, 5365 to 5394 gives 1.07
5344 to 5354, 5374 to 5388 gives 1.12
